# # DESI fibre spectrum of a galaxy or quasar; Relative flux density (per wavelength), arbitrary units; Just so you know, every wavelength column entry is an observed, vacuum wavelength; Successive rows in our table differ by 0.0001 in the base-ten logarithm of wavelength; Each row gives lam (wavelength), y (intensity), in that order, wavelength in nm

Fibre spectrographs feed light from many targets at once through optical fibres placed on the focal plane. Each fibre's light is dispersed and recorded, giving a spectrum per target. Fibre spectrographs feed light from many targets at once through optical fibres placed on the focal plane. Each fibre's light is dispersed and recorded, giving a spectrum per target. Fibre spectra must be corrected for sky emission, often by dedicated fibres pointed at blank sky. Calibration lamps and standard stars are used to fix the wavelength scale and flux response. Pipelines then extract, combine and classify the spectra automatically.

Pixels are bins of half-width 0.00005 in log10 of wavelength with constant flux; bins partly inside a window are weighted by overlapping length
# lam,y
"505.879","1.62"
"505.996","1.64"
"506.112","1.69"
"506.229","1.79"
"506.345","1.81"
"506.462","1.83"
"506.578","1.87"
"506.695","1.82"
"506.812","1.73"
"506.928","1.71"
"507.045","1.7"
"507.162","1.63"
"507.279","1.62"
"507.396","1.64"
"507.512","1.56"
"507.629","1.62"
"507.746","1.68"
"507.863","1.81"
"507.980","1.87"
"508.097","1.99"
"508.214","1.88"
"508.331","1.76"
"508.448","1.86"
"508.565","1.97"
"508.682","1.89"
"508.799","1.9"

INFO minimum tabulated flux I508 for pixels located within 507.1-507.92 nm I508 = 1.56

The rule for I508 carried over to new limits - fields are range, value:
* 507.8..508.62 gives 1.76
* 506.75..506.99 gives 1.71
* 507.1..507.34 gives 1.62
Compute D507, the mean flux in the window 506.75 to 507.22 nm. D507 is 1.69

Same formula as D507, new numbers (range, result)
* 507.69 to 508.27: 1.85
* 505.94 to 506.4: 1.73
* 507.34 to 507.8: 1.63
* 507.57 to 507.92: 1.7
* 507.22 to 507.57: 1.61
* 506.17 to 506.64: 1.82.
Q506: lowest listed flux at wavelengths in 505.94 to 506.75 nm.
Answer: 1.64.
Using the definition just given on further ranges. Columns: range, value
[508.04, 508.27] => 1.88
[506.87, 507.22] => 1.63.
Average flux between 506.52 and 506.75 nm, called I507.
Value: 1.85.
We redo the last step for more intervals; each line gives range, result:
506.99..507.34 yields 1.65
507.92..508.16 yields 1.93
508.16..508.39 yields 1.82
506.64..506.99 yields 1.75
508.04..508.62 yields 1.89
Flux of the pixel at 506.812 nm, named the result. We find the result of 1.73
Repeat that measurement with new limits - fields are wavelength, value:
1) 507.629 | 1.62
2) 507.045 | 1.7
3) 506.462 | 1.83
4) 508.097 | 1.99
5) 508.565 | 1.97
